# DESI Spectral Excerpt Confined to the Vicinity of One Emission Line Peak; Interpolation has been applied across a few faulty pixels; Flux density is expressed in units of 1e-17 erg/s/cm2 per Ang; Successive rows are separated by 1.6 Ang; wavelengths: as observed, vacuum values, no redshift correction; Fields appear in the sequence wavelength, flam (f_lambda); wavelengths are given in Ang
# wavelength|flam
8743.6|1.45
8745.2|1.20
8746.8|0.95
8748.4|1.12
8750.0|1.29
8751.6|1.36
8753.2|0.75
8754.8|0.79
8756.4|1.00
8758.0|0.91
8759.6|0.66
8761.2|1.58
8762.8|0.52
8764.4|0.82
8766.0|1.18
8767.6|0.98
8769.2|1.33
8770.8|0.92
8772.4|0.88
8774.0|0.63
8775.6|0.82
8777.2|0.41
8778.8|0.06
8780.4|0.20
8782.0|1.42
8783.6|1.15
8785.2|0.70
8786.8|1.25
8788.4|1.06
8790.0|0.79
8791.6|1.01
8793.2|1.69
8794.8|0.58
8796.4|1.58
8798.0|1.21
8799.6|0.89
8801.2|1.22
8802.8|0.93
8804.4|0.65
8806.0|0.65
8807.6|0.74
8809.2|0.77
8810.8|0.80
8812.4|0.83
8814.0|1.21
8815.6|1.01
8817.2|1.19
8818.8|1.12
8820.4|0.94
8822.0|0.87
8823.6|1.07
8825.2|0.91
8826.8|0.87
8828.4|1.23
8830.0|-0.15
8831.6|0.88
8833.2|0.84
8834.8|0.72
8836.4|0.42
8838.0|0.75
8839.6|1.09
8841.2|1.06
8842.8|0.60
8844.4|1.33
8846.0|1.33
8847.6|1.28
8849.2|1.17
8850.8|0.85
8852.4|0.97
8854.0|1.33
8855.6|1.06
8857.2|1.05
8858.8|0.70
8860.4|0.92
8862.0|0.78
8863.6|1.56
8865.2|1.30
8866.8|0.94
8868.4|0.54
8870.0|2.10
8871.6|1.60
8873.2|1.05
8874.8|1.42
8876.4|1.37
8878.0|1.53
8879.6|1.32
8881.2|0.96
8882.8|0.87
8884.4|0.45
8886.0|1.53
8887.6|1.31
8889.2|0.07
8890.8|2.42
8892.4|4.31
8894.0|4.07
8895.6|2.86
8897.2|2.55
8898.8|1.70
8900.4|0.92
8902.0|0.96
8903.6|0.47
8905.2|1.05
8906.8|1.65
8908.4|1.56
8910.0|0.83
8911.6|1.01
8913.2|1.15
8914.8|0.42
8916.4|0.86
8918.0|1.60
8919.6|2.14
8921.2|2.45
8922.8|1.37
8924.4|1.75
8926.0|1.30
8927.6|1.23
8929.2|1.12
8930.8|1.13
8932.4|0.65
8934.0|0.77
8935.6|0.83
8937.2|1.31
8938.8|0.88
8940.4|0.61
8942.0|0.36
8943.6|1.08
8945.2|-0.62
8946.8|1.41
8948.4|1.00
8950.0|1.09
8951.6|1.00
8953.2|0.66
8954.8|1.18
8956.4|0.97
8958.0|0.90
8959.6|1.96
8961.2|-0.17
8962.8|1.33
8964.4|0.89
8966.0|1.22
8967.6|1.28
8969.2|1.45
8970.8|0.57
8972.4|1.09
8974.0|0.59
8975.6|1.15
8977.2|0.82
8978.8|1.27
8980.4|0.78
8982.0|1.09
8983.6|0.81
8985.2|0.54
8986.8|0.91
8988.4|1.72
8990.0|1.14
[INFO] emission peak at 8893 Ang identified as H-alpha 6563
